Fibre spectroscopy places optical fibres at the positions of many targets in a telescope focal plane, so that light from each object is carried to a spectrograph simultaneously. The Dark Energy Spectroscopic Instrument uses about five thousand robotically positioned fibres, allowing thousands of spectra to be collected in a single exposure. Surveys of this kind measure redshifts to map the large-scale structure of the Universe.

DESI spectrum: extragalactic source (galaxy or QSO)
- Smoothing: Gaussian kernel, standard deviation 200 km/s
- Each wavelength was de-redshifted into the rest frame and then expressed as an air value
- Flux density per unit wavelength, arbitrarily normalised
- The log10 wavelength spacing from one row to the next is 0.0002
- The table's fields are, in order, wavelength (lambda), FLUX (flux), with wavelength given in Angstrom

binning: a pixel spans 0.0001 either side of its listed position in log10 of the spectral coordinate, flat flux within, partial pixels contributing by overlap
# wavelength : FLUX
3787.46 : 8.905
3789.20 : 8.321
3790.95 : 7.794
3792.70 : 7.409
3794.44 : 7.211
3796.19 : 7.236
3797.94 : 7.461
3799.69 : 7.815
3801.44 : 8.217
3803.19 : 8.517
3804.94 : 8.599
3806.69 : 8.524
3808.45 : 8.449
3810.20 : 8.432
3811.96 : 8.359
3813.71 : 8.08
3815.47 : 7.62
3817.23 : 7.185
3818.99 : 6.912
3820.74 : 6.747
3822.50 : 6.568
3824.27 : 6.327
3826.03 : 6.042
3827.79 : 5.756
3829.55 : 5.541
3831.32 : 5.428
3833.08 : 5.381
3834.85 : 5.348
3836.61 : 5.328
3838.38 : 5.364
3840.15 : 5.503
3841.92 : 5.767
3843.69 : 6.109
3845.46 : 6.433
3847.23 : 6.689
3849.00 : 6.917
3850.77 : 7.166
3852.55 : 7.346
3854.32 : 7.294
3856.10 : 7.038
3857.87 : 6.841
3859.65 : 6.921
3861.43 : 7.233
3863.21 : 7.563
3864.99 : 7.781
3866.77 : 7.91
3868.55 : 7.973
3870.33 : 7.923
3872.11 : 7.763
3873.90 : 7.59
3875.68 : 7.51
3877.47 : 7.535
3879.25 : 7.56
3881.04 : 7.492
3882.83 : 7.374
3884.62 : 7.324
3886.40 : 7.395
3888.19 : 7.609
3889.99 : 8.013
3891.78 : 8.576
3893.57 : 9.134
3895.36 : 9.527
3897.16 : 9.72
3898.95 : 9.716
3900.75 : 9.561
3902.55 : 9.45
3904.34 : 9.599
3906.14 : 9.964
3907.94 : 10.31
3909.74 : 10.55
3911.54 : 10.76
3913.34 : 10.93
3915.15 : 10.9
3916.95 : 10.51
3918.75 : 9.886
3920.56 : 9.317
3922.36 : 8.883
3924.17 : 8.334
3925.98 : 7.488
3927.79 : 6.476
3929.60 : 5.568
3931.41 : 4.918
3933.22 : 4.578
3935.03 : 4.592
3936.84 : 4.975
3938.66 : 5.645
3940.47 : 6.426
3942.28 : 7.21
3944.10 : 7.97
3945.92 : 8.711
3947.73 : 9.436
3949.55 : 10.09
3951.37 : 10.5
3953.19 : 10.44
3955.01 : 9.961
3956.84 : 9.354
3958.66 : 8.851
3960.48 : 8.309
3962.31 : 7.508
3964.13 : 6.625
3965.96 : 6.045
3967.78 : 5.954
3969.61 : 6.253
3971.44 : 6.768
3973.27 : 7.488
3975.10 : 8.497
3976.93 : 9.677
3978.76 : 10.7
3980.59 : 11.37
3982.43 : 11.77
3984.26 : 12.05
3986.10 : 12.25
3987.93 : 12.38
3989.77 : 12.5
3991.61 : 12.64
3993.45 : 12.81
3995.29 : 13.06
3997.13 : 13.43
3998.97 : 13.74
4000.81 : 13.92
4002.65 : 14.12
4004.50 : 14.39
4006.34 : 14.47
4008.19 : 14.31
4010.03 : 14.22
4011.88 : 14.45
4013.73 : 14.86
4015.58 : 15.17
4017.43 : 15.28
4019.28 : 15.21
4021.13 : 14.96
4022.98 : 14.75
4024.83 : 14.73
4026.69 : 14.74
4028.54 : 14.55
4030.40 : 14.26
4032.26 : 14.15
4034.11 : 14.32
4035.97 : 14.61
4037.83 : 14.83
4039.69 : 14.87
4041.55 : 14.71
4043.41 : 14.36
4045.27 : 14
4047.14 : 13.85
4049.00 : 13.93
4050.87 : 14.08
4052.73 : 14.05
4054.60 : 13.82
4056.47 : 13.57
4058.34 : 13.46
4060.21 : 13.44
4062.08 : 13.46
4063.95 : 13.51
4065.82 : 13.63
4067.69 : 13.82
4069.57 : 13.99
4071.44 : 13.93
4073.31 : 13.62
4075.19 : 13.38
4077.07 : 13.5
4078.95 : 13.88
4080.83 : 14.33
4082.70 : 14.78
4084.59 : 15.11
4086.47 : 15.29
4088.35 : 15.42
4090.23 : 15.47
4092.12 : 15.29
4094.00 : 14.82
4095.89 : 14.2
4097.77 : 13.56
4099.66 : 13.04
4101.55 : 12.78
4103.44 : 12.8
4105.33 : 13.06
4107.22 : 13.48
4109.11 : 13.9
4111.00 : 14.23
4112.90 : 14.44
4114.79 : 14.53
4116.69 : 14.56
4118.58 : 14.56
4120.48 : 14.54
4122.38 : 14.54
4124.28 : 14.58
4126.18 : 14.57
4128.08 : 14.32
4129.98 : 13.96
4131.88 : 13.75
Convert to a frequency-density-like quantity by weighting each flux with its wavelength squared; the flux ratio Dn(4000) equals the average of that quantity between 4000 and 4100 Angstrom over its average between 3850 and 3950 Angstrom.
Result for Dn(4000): 1.91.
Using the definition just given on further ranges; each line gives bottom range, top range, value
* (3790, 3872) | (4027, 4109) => 2.25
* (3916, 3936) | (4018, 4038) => 2.11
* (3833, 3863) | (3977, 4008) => 2.14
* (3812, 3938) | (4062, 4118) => 2.08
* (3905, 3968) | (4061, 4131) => 1.85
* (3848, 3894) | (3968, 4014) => 1.69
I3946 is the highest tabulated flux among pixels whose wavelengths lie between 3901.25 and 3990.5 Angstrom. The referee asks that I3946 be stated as 12.5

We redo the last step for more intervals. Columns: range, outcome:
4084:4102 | 15.47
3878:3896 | 9.527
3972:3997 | 13.06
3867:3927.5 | 10.93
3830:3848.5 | 6.689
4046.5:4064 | 14.08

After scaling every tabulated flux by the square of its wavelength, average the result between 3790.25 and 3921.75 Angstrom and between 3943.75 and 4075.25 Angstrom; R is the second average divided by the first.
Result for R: 1.72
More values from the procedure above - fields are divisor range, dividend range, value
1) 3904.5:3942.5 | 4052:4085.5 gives 1.85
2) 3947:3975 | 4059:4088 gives 1.80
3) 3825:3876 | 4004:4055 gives 2.38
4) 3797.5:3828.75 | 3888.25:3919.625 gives 1.36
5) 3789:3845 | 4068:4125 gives 2.35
